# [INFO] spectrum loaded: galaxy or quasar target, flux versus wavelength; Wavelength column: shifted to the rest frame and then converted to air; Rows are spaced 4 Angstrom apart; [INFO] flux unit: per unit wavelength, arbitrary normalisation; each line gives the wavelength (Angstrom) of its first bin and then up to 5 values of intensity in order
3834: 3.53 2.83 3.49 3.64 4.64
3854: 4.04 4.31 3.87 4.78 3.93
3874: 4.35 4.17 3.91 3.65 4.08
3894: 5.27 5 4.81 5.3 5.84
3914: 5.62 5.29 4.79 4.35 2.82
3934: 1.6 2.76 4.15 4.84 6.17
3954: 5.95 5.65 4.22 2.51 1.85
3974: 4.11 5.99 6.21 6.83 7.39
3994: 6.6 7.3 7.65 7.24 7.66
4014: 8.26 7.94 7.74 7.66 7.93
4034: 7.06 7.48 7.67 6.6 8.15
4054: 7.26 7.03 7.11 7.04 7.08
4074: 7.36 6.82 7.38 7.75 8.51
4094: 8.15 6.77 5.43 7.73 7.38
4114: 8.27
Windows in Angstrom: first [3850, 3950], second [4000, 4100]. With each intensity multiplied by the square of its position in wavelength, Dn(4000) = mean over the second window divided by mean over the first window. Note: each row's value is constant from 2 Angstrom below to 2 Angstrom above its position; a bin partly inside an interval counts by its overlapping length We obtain 1.85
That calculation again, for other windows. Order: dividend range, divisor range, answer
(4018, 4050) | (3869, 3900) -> 1.88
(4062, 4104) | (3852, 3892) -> 1.95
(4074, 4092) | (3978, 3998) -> 1.18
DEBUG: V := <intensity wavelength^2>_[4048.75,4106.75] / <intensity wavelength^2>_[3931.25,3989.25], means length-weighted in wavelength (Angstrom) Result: 1.7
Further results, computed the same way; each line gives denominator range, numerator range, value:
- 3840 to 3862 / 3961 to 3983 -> 1.08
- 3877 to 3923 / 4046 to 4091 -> 1.66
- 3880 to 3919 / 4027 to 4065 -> 1.63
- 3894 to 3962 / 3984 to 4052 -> 1.67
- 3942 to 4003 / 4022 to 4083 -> 1.39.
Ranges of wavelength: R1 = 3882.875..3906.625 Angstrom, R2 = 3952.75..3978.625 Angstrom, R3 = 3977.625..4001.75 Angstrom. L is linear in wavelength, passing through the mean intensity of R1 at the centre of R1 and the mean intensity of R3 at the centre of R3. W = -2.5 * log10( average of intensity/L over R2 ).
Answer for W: 0.43 mag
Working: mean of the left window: 4.61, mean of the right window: 6.84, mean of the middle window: 4.19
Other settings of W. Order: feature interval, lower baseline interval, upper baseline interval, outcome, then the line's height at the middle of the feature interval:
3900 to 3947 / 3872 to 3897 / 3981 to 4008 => 0.19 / 5.26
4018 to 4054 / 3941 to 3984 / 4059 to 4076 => -0.18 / 6.41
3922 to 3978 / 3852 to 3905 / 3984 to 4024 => 0.45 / 6.12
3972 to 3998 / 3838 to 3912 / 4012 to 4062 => 0.05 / 6.52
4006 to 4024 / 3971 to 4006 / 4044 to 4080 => -0.17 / 6.69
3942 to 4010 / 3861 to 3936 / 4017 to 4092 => 0.05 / 5.91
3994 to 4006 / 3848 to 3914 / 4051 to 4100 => -0.16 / 6.27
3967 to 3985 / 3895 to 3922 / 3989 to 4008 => 0.43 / 6.74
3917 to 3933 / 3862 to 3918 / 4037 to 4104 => 0.25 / 5.17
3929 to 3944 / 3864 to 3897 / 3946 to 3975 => 0.47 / 4.36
